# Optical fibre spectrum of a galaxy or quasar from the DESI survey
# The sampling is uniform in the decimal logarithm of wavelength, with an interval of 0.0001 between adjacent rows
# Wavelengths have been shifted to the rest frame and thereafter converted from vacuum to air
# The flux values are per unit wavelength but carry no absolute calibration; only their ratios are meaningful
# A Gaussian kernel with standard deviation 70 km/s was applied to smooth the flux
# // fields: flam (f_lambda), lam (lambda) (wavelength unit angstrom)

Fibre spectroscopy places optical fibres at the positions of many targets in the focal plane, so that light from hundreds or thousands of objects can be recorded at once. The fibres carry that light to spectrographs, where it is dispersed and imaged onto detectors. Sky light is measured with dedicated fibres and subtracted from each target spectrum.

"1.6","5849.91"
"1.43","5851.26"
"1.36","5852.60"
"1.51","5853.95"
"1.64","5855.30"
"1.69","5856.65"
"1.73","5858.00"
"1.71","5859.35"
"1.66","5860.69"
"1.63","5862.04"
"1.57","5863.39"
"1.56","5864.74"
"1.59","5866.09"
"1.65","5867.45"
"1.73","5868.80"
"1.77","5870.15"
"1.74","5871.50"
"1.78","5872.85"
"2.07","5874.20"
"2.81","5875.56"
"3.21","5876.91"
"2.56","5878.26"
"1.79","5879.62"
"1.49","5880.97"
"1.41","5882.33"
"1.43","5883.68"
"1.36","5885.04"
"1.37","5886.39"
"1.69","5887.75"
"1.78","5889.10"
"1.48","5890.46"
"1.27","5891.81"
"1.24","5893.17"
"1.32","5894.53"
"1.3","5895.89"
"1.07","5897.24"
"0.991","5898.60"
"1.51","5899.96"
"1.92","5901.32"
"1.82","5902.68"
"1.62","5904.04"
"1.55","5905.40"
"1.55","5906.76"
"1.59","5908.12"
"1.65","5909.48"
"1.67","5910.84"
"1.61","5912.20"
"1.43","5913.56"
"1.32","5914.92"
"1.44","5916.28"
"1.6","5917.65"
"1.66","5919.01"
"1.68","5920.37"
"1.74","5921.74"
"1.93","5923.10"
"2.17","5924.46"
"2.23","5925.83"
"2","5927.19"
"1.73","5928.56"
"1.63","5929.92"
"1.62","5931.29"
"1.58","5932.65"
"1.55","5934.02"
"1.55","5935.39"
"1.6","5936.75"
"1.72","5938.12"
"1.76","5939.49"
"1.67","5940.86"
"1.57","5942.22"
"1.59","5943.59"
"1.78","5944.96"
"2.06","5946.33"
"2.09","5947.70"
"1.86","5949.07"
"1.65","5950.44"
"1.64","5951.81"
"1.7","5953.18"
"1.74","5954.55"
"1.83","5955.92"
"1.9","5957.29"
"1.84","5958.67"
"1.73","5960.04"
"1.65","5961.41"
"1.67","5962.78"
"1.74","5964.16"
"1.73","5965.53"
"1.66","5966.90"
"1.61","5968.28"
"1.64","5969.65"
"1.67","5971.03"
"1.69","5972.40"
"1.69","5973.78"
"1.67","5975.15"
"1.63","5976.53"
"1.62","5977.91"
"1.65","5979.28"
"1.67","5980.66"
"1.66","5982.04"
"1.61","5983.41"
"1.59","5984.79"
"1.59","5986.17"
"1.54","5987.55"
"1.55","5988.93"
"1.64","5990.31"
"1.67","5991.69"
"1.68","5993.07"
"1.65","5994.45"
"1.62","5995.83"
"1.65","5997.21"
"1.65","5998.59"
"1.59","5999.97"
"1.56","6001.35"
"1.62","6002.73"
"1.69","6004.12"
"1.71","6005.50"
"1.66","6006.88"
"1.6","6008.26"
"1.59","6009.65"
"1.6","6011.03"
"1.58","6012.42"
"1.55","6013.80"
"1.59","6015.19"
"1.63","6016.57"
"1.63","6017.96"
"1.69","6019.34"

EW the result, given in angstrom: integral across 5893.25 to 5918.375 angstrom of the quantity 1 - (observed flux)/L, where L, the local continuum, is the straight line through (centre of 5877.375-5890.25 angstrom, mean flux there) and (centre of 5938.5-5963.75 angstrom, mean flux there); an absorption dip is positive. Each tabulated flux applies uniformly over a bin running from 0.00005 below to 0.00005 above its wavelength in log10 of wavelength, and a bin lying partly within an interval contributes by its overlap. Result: 3.1 angstrom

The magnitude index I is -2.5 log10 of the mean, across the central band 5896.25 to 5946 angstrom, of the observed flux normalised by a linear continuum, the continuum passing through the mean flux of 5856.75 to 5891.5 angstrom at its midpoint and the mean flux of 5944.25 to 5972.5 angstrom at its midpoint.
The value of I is 0.08 mag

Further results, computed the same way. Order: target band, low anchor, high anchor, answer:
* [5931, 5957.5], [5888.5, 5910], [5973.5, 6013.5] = -0.11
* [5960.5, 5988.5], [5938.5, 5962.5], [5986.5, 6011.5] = 0.03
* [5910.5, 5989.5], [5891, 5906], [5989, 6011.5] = -0.12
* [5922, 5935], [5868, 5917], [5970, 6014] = -0.11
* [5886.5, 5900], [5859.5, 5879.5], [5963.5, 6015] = 0.35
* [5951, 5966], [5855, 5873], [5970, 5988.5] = -0.06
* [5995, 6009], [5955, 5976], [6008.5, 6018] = -0.01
